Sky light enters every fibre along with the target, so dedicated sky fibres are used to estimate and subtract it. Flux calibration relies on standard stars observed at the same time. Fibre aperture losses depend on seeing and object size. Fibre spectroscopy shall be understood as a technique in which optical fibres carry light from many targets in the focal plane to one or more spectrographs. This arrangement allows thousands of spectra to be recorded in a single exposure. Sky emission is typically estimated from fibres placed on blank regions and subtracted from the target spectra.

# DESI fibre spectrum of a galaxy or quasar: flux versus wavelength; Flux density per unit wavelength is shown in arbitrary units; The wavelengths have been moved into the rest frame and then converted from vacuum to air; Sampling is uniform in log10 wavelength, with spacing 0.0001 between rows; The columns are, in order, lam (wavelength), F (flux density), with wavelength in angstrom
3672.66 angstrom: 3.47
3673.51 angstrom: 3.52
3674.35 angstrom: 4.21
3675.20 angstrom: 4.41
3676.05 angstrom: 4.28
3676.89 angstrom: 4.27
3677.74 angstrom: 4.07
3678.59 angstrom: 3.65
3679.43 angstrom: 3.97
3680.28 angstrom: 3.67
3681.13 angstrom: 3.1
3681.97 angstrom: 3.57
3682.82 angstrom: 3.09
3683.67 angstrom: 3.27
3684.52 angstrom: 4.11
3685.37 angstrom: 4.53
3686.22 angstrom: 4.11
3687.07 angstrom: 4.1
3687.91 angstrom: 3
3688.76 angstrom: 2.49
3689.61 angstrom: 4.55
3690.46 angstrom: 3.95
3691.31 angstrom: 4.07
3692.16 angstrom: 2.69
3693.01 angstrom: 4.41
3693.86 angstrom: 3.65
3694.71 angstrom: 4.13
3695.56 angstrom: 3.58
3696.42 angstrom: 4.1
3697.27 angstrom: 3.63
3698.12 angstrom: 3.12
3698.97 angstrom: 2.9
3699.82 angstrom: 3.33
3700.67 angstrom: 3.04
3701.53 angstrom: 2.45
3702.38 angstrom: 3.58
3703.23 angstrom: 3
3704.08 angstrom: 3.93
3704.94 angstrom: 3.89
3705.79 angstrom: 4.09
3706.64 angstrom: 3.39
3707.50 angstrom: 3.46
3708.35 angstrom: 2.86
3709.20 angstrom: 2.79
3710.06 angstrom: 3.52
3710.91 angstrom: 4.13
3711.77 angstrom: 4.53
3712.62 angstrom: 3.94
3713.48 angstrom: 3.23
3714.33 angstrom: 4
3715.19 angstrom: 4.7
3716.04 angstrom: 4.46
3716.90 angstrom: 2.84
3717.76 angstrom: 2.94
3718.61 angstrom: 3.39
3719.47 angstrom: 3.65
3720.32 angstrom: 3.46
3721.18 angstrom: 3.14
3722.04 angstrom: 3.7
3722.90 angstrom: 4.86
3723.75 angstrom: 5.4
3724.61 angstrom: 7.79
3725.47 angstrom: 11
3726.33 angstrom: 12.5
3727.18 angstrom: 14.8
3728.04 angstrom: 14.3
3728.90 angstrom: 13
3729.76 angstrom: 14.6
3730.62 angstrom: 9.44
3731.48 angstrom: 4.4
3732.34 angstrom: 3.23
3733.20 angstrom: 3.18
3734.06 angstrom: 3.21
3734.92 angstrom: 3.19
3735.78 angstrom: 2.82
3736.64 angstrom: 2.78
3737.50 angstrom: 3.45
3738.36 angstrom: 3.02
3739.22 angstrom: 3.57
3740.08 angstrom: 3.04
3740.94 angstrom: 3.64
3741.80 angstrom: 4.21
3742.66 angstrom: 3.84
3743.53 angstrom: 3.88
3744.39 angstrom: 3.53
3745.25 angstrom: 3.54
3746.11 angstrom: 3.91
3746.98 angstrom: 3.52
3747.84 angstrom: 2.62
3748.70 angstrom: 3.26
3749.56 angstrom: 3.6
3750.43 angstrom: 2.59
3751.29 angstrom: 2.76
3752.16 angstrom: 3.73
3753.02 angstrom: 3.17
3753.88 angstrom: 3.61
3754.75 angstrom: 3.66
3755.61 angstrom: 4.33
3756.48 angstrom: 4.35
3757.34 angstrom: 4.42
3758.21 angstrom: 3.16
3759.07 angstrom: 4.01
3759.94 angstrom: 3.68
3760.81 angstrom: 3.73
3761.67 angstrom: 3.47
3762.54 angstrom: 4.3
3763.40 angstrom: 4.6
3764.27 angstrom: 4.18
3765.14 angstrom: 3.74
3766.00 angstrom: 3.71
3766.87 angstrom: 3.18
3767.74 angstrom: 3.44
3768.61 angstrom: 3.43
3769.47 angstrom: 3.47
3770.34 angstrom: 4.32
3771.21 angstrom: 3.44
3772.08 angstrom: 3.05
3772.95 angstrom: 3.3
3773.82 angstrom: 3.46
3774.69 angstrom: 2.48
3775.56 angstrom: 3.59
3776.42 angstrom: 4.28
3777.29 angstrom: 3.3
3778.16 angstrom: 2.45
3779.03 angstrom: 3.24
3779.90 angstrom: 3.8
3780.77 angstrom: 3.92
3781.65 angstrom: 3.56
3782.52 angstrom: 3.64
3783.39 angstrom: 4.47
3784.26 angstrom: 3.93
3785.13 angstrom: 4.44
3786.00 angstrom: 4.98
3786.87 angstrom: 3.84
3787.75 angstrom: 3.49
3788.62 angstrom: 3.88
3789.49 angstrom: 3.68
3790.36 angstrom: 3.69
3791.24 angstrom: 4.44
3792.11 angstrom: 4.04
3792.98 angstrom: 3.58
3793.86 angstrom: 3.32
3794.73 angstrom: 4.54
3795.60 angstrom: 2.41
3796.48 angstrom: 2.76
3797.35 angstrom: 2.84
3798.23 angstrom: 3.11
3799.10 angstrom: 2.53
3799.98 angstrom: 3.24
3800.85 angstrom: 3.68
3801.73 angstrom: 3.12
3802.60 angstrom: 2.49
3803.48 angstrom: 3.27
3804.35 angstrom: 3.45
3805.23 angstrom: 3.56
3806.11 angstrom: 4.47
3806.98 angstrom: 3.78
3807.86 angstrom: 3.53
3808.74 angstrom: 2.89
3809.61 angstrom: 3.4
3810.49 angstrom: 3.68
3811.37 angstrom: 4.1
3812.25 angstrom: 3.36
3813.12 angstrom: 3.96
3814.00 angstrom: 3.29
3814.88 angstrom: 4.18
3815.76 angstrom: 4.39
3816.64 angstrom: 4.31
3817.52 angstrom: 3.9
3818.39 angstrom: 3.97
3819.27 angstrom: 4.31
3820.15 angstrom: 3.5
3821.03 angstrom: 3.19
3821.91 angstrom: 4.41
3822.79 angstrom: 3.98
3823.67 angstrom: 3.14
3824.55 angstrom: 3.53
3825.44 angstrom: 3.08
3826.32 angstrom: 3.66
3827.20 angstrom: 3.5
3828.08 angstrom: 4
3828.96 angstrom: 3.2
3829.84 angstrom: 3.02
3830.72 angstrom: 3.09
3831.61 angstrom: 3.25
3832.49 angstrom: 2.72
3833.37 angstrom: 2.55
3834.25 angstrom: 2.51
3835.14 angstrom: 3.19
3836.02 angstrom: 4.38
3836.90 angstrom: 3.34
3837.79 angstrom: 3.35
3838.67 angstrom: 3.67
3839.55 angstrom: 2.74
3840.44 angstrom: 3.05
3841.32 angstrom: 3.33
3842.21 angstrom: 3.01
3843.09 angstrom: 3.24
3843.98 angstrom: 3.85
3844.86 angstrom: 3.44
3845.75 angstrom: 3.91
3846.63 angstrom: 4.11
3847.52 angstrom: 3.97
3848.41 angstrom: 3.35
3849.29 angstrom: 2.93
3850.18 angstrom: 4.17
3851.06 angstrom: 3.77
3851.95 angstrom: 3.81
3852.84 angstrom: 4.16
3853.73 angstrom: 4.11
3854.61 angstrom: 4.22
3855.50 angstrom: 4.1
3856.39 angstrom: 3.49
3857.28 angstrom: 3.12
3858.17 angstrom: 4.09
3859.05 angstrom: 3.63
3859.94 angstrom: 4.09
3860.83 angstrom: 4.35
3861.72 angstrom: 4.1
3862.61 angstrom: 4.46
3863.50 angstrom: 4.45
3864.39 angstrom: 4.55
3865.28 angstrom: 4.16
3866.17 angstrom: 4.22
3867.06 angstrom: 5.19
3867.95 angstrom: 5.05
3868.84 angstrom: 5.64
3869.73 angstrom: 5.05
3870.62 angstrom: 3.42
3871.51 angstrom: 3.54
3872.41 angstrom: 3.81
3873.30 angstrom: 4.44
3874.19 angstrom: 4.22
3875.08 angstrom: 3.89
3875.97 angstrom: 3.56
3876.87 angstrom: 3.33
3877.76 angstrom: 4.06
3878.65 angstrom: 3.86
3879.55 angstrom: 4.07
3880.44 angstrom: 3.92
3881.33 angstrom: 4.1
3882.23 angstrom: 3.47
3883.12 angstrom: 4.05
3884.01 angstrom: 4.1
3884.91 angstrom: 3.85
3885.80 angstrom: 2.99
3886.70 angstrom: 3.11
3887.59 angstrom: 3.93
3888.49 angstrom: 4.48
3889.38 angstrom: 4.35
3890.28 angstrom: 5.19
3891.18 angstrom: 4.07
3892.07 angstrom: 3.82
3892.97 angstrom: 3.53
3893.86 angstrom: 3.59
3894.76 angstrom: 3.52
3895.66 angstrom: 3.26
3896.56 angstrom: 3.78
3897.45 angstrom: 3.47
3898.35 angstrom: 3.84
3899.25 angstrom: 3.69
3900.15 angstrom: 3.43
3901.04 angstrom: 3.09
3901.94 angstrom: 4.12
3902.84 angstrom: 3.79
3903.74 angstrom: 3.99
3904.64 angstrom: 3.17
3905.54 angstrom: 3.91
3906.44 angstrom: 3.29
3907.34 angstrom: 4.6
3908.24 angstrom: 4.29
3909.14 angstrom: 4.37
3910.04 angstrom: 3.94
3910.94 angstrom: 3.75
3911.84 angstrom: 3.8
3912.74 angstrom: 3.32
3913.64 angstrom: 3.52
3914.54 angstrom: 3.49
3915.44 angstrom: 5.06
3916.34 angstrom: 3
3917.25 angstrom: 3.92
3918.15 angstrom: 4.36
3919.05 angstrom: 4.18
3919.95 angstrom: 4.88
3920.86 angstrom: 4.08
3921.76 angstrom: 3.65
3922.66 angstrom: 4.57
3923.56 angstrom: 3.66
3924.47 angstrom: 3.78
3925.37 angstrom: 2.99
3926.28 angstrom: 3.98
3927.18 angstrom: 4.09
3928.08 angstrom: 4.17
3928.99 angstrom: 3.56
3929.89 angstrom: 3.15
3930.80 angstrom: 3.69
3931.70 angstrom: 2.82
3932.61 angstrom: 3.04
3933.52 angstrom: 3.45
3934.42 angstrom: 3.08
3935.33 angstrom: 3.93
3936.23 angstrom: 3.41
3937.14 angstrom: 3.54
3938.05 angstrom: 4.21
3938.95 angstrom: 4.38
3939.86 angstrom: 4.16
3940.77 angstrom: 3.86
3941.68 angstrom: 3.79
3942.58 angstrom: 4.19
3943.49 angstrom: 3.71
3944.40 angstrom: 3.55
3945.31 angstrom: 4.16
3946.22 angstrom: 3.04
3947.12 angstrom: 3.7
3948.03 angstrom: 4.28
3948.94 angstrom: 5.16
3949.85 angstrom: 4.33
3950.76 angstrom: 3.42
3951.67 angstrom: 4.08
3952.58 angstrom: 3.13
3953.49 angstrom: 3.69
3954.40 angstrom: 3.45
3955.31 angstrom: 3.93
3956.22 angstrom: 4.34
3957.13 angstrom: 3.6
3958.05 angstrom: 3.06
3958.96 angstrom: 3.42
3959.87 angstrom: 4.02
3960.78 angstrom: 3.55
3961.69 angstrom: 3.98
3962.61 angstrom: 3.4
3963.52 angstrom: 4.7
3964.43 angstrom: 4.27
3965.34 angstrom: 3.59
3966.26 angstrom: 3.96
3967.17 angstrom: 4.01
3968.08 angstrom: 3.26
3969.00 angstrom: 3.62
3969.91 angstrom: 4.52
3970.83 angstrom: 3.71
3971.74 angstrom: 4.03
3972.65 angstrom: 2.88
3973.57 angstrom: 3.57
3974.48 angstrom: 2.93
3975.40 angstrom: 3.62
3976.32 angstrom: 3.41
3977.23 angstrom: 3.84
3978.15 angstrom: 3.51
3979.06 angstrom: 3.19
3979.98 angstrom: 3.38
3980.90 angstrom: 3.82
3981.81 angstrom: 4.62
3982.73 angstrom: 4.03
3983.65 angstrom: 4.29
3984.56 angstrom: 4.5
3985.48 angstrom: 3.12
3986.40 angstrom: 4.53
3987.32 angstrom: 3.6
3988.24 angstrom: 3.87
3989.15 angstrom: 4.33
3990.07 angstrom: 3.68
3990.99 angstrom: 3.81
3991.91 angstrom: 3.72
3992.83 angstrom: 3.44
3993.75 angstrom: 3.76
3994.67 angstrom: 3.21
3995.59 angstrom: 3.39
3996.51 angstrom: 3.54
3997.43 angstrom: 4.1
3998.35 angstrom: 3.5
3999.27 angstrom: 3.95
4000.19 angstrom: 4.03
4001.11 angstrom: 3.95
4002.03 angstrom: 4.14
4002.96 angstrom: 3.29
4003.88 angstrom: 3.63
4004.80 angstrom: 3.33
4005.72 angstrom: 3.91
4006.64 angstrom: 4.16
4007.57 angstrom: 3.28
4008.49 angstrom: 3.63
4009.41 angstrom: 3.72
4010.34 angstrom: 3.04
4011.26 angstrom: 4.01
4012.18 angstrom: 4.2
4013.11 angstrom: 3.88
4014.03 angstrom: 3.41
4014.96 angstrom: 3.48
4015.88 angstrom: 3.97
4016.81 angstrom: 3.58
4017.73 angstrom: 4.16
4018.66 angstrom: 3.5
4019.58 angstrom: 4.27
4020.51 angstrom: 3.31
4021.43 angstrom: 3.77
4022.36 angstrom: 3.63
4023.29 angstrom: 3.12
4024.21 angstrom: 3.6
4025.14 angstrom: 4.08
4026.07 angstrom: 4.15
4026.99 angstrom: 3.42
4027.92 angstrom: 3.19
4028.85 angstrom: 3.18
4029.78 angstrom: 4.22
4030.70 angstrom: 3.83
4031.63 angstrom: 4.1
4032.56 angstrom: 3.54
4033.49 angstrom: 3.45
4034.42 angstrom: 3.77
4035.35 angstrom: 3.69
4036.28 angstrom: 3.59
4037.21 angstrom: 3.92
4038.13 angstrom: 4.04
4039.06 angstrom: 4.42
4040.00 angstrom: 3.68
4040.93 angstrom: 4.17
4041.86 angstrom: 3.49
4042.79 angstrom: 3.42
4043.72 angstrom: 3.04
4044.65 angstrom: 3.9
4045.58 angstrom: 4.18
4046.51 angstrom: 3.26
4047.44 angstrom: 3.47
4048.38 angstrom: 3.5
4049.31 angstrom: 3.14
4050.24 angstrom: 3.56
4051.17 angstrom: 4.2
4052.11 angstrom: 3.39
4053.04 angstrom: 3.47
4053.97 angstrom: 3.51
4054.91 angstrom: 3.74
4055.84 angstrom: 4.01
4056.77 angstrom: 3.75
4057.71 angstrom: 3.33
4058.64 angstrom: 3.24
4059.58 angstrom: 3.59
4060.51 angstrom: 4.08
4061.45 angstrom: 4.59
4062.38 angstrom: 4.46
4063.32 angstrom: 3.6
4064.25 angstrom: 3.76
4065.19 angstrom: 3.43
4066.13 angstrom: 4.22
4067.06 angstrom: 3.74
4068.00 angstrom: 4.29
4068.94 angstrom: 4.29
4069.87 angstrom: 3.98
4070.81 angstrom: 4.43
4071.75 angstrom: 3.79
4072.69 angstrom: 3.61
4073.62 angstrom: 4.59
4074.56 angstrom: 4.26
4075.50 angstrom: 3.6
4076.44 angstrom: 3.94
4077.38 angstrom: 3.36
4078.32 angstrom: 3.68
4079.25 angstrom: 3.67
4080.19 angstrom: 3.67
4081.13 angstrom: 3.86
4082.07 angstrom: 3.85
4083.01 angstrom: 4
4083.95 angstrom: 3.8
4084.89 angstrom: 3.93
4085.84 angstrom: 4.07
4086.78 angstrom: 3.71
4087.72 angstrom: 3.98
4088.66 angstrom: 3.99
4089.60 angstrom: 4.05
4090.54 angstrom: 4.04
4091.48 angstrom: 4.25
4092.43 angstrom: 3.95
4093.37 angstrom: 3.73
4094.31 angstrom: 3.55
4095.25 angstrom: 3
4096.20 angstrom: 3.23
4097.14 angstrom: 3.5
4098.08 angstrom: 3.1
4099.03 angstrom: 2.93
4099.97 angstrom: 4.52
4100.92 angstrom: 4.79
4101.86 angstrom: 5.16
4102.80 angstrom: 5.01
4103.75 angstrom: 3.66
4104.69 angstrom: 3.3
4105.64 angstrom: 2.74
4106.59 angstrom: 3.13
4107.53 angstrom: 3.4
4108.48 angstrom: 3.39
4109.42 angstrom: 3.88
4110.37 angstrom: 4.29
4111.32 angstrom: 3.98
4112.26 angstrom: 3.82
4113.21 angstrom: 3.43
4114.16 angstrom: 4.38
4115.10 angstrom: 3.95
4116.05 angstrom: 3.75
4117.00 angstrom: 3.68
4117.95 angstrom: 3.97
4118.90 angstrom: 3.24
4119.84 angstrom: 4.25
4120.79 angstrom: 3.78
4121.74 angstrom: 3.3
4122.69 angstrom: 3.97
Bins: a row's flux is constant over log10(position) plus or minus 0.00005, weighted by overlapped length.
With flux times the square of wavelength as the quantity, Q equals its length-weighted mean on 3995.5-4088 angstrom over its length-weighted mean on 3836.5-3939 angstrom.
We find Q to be 1.06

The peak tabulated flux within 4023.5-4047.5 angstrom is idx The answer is 4.42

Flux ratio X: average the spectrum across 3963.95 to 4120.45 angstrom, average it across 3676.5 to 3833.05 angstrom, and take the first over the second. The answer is 0.9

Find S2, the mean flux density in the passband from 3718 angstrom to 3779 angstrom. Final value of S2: 4.54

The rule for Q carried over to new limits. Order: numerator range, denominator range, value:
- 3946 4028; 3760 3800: 1.15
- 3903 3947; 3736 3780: 1.17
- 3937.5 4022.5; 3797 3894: 1.08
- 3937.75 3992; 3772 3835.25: 1.18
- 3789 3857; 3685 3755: 0.85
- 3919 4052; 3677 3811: 1.05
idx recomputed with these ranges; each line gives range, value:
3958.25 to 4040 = 4.7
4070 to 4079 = 4.59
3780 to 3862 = 4.98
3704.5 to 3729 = 14.8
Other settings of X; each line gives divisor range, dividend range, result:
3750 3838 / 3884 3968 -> 1.06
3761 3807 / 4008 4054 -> 1.03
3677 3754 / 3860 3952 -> 0.90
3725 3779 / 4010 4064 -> 0.81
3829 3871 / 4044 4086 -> 1.01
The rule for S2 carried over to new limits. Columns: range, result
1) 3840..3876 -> 3.98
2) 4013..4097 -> 3.77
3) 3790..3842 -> 3.47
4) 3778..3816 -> 3.6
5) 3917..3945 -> 3.8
